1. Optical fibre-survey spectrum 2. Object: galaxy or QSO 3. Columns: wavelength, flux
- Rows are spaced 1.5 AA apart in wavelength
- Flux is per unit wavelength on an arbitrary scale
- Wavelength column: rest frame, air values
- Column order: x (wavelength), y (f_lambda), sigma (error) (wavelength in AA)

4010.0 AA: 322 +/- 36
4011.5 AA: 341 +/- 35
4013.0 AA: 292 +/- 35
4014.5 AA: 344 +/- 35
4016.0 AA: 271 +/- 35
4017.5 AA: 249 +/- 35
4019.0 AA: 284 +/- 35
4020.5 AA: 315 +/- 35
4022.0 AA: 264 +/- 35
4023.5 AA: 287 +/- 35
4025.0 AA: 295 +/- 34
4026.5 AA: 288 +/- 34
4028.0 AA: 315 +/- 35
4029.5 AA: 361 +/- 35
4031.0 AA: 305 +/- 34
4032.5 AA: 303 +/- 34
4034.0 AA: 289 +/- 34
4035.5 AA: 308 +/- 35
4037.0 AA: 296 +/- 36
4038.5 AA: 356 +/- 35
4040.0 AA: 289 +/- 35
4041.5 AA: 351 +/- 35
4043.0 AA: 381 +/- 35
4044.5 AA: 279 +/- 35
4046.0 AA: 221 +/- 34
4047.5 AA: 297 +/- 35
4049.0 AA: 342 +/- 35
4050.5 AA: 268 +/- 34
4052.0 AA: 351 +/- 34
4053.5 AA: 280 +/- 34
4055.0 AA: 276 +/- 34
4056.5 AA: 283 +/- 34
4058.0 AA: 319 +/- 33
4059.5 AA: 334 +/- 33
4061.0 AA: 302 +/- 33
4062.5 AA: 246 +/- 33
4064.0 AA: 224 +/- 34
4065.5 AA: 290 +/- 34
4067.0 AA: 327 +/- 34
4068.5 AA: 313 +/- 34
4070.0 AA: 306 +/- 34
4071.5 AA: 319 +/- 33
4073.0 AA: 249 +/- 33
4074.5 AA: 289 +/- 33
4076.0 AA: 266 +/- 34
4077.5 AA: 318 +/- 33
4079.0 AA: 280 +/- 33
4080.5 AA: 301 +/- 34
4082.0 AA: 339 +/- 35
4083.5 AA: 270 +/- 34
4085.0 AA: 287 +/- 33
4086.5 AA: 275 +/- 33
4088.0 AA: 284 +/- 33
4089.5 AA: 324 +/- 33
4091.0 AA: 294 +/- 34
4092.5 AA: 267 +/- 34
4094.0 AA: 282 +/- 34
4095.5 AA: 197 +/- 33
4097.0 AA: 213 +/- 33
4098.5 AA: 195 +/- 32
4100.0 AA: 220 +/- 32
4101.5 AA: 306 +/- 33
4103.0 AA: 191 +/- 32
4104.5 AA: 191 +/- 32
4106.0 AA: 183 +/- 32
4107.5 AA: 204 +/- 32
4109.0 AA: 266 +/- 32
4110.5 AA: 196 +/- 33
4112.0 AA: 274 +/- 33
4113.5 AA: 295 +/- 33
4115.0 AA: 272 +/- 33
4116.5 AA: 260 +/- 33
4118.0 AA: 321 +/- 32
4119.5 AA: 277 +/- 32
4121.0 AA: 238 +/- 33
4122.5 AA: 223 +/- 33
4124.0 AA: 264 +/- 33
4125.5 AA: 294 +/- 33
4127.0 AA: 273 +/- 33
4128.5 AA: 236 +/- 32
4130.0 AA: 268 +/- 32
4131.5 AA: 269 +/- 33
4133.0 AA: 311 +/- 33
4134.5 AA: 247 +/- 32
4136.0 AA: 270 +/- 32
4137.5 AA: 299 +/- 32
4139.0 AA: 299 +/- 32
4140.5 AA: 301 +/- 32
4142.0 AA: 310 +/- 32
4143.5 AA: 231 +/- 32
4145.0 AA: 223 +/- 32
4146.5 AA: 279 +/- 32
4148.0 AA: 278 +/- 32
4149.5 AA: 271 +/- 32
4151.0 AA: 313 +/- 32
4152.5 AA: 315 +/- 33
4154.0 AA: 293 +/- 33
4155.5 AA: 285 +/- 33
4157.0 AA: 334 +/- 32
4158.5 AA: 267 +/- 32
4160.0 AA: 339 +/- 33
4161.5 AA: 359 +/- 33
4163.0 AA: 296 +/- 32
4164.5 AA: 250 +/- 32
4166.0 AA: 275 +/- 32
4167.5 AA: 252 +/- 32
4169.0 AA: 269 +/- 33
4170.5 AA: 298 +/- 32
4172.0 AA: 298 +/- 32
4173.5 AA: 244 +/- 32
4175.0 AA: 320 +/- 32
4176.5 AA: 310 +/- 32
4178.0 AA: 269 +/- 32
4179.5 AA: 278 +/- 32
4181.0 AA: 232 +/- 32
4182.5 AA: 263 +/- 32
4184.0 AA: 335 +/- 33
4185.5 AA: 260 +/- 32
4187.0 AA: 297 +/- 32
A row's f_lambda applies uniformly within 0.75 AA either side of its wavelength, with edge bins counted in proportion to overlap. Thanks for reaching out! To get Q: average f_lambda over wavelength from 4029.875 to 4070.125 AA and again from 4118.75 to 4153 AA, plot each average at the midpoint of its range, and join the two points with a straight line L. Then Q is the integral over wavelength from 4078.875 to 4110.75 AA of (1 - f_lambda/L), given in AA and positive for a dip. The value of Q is 3.8 AA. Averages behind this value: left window 302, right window 273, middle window 253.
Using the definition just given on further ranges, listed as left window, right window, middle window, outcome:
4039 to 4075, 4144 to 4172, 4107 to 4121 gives 1.4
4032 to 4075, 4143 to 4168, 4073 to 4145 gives 6.9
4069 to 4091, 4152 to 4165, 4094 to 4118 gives 5.0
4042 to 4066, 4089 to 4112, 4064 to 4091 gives -3.1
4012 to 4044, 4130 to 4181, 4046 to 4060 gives 0.1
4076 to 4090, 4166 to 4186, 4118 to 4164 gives 0.4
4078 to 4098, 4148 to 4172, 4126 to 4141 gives 0.6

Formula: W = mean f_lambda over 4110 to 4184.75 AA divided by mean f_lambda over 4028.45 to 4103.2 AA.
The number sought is 0.96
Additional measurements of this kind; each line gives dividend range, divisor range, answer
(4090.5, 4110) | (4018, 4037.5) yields 0.77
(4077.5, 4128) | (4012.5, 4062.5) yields 0.86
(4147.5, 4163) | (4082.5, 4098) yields 1.13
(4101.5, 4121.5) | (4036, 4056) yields 0.80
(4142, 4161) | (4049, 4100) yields 1.01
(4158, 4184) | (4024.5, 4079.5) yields 0.95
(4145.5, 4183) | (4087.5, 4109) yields 1.20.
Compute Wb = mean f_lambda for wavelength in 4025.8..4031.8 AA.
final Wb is 317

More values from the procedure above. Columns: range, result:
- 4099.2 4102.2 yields 261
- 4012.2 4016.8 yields 302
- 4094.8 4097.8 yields 205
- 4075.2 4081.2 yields 291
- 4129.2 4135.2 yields 274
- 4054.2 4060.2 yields 303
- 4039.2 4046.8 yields 304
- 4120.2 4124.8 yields 243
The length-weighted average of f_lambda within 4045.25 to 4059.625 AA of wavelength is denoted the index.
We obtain 295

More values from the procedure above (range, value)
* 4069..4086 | 293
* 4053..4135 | 270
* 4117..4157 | 277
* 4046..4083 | 295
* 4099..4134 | 253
